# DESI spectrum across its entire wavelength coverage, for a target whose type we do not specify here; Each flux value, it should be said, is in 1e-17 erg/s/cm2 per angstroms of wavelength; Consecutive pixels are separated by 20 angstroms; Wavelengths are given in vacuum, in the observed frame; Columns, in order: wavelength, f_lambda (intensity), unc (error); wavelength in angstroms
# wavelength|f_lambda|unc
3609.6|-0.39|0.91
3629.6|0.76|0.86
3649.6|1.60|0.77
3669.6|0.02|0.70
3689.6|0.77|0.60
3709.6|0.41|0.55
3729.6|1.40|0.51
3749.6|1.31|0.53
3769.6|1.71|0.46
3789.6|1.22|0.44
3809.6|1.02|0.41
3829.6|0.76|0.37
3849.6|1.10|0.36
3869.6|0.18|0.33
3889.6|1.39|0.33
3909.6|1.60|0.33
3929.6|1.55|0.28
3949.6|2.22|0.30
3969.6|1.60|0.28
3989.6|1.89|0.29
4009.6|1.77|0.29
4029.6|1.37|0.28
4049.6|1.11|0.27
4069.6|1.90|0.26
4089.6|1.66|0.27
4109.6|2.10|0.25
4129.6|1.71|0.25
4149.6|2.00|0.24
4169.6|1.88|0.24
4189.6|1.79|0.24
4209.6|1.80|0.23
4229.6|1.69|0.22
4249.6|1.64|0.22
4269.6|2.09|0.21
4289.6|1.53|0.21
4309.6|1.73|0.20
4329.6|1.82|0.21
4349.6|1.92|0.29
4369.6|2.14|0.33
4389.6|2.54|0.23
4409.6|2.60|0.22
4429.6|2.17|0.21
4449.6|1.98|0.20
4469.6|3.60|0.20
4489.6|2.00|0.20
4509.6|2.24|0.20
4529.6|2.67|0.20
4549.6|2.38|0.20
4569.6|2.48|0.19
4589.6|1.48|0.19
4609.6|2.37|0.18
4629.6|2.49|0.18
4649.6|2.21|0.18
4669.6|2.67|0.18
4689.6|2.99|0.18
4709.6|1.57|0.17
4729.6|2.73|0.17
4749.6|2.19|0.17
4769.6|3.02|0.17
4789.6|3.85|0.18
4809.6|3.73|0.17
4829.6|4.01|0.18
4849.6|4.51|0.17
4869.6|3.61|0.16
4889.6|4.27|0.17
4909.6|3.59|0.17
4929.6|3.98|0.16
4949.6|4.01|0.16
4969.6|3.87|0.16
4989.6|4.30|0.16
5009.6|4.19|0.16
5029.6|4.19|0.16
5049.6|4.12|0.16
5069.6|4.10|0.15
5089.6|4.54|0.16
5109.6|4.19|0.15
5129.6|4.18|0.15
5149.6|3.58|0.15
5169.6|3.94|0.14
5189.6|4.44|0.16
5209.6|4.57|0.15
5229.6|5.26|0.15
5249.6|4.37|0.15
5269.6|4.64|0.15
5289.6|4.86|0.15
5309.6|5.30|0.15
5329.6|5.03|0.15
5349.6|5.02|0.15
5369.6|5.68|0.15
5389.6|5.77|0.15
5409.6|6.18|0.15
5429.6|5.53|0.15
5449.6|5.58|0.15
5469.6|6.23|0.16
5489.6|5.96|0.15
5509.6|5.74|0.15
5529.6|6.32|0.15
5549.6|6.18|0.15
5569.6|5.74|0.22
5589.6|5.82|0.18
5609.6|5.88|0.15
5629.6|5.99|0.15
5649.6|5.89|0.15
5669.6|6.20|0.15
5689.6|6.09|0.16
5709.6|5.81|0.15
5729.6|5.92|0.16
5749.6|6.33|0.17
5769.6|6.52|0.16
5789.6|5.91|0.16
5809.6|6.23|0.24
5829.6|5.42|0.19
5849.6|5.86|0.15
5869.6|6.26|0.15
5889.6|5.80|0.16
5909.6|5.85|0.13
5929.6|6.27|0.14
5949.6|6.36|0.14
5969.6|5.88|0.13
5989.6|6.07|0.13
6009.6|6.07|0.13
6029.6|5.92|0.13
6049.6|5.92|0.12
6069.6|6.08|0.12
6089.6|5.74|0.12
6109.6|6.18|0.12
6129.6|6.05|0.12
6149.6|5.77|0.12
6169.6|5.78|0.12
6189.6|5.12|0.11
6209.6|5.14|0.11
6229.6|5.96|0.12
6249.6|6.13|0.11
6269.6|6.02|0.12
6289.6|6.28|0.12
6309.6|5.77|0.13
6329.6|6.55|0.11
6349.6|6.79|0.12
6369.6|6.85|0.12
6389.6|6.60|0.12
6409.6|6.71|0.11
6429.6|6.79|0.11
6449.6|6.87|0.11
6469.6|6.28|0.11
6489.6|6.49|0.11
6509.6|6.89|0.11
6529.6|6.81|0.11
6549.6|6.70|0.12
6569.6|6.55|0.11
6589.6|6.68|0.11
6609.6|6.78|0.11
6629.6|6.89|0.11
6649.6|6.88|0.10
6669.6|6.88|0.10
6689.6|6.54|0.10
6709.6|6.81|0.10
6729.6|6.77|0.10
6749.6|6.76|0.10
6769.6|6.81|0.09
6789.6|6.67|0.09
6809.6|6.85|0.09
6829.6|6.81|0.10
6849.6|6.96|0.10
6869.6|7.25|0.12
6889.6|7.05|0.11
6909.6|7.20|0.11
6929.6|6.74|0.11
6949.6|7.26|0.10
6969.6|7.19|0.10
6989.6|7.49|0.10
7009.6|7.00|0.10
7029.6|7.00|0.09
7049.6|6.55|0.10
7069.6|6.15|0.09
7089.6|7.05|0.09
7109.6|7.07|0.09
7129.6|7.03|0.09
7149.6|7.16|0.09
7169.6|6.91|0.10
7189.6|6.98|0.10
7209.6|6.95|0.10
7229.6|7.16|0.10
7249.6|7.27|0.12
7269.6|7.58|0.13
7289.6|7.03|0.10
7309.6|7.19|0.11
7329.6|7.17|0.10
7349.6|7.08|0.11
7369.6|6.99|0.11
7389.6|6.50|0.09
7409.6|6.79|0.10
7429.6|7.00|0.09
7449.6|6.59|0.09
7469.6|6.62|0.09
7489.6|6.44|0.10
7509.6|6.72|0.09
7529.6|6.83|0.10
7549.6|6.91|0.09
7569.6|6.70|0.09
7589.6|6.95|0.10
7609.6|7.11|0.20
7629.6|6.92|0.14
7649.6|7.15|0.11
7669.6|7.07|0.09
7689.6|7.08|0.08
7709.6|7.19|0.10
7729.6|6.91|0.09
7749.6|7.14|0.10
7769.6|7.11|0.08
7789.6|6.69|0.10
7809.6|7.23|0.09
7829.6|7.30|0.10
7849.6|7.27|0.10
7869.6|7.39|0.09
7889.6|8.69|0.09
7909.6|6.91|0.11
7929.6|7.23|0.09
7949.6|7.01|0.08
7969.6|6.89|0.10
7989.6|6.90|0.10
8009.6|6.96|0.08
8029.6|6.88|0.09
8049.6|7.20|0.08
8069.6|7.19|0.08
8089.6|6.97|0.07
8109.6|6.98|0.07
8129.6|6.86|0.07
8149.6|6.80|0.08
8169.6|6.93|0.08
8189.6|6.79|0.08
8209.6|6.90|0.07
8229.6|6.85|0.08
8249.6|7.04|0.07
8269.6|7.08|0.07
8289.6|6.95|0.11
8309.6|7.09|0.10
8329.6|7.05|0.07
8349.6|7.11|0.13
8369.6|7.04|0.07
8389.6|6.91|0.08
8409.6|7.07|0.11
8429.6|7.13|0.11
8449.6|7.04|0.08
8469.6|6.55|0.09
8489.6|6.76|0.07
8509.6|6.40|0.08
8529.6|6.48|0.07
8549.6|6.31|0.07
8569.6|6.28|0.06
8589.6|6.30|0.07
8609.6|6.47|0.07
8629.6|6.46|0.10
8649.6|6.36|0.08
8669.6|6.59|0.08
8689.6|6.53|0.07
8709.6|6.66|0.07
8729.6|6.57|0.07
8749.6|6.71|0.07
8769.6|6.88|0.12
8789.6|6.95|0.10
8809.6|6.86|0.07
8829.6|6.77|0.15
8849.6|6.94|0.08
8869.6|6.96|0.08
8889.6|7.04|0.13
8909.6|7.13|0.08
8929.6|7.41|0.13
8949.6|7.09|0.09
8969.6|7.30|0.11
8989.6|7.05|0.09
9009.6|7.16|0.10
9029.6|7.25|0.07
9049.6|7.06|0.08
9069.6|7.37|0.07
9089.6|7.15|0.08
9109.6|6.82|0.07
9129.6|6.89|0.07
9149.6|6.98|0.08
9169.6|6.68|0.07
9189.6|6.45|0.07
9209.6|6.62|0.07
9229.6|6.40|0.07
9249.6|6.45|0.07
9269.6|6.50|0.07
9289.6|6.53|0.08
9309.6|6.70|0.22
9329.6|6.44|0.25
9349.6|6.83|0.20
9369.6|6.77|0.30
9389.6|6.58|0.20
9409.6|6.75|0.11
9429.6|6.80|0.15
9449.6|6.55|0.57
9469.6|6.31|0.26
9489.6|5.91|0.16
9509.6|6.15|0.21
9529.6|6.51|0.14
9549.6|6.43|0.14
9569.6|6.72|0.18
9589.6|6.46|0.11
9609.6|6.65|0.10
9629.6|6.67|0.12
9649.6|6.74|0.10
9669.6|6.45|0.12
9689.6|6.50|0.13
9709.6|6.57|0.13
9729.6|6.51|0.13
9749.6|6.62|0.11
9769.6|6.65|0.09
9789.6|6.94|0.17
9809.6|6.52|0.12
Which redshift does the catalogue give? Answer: 0.20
